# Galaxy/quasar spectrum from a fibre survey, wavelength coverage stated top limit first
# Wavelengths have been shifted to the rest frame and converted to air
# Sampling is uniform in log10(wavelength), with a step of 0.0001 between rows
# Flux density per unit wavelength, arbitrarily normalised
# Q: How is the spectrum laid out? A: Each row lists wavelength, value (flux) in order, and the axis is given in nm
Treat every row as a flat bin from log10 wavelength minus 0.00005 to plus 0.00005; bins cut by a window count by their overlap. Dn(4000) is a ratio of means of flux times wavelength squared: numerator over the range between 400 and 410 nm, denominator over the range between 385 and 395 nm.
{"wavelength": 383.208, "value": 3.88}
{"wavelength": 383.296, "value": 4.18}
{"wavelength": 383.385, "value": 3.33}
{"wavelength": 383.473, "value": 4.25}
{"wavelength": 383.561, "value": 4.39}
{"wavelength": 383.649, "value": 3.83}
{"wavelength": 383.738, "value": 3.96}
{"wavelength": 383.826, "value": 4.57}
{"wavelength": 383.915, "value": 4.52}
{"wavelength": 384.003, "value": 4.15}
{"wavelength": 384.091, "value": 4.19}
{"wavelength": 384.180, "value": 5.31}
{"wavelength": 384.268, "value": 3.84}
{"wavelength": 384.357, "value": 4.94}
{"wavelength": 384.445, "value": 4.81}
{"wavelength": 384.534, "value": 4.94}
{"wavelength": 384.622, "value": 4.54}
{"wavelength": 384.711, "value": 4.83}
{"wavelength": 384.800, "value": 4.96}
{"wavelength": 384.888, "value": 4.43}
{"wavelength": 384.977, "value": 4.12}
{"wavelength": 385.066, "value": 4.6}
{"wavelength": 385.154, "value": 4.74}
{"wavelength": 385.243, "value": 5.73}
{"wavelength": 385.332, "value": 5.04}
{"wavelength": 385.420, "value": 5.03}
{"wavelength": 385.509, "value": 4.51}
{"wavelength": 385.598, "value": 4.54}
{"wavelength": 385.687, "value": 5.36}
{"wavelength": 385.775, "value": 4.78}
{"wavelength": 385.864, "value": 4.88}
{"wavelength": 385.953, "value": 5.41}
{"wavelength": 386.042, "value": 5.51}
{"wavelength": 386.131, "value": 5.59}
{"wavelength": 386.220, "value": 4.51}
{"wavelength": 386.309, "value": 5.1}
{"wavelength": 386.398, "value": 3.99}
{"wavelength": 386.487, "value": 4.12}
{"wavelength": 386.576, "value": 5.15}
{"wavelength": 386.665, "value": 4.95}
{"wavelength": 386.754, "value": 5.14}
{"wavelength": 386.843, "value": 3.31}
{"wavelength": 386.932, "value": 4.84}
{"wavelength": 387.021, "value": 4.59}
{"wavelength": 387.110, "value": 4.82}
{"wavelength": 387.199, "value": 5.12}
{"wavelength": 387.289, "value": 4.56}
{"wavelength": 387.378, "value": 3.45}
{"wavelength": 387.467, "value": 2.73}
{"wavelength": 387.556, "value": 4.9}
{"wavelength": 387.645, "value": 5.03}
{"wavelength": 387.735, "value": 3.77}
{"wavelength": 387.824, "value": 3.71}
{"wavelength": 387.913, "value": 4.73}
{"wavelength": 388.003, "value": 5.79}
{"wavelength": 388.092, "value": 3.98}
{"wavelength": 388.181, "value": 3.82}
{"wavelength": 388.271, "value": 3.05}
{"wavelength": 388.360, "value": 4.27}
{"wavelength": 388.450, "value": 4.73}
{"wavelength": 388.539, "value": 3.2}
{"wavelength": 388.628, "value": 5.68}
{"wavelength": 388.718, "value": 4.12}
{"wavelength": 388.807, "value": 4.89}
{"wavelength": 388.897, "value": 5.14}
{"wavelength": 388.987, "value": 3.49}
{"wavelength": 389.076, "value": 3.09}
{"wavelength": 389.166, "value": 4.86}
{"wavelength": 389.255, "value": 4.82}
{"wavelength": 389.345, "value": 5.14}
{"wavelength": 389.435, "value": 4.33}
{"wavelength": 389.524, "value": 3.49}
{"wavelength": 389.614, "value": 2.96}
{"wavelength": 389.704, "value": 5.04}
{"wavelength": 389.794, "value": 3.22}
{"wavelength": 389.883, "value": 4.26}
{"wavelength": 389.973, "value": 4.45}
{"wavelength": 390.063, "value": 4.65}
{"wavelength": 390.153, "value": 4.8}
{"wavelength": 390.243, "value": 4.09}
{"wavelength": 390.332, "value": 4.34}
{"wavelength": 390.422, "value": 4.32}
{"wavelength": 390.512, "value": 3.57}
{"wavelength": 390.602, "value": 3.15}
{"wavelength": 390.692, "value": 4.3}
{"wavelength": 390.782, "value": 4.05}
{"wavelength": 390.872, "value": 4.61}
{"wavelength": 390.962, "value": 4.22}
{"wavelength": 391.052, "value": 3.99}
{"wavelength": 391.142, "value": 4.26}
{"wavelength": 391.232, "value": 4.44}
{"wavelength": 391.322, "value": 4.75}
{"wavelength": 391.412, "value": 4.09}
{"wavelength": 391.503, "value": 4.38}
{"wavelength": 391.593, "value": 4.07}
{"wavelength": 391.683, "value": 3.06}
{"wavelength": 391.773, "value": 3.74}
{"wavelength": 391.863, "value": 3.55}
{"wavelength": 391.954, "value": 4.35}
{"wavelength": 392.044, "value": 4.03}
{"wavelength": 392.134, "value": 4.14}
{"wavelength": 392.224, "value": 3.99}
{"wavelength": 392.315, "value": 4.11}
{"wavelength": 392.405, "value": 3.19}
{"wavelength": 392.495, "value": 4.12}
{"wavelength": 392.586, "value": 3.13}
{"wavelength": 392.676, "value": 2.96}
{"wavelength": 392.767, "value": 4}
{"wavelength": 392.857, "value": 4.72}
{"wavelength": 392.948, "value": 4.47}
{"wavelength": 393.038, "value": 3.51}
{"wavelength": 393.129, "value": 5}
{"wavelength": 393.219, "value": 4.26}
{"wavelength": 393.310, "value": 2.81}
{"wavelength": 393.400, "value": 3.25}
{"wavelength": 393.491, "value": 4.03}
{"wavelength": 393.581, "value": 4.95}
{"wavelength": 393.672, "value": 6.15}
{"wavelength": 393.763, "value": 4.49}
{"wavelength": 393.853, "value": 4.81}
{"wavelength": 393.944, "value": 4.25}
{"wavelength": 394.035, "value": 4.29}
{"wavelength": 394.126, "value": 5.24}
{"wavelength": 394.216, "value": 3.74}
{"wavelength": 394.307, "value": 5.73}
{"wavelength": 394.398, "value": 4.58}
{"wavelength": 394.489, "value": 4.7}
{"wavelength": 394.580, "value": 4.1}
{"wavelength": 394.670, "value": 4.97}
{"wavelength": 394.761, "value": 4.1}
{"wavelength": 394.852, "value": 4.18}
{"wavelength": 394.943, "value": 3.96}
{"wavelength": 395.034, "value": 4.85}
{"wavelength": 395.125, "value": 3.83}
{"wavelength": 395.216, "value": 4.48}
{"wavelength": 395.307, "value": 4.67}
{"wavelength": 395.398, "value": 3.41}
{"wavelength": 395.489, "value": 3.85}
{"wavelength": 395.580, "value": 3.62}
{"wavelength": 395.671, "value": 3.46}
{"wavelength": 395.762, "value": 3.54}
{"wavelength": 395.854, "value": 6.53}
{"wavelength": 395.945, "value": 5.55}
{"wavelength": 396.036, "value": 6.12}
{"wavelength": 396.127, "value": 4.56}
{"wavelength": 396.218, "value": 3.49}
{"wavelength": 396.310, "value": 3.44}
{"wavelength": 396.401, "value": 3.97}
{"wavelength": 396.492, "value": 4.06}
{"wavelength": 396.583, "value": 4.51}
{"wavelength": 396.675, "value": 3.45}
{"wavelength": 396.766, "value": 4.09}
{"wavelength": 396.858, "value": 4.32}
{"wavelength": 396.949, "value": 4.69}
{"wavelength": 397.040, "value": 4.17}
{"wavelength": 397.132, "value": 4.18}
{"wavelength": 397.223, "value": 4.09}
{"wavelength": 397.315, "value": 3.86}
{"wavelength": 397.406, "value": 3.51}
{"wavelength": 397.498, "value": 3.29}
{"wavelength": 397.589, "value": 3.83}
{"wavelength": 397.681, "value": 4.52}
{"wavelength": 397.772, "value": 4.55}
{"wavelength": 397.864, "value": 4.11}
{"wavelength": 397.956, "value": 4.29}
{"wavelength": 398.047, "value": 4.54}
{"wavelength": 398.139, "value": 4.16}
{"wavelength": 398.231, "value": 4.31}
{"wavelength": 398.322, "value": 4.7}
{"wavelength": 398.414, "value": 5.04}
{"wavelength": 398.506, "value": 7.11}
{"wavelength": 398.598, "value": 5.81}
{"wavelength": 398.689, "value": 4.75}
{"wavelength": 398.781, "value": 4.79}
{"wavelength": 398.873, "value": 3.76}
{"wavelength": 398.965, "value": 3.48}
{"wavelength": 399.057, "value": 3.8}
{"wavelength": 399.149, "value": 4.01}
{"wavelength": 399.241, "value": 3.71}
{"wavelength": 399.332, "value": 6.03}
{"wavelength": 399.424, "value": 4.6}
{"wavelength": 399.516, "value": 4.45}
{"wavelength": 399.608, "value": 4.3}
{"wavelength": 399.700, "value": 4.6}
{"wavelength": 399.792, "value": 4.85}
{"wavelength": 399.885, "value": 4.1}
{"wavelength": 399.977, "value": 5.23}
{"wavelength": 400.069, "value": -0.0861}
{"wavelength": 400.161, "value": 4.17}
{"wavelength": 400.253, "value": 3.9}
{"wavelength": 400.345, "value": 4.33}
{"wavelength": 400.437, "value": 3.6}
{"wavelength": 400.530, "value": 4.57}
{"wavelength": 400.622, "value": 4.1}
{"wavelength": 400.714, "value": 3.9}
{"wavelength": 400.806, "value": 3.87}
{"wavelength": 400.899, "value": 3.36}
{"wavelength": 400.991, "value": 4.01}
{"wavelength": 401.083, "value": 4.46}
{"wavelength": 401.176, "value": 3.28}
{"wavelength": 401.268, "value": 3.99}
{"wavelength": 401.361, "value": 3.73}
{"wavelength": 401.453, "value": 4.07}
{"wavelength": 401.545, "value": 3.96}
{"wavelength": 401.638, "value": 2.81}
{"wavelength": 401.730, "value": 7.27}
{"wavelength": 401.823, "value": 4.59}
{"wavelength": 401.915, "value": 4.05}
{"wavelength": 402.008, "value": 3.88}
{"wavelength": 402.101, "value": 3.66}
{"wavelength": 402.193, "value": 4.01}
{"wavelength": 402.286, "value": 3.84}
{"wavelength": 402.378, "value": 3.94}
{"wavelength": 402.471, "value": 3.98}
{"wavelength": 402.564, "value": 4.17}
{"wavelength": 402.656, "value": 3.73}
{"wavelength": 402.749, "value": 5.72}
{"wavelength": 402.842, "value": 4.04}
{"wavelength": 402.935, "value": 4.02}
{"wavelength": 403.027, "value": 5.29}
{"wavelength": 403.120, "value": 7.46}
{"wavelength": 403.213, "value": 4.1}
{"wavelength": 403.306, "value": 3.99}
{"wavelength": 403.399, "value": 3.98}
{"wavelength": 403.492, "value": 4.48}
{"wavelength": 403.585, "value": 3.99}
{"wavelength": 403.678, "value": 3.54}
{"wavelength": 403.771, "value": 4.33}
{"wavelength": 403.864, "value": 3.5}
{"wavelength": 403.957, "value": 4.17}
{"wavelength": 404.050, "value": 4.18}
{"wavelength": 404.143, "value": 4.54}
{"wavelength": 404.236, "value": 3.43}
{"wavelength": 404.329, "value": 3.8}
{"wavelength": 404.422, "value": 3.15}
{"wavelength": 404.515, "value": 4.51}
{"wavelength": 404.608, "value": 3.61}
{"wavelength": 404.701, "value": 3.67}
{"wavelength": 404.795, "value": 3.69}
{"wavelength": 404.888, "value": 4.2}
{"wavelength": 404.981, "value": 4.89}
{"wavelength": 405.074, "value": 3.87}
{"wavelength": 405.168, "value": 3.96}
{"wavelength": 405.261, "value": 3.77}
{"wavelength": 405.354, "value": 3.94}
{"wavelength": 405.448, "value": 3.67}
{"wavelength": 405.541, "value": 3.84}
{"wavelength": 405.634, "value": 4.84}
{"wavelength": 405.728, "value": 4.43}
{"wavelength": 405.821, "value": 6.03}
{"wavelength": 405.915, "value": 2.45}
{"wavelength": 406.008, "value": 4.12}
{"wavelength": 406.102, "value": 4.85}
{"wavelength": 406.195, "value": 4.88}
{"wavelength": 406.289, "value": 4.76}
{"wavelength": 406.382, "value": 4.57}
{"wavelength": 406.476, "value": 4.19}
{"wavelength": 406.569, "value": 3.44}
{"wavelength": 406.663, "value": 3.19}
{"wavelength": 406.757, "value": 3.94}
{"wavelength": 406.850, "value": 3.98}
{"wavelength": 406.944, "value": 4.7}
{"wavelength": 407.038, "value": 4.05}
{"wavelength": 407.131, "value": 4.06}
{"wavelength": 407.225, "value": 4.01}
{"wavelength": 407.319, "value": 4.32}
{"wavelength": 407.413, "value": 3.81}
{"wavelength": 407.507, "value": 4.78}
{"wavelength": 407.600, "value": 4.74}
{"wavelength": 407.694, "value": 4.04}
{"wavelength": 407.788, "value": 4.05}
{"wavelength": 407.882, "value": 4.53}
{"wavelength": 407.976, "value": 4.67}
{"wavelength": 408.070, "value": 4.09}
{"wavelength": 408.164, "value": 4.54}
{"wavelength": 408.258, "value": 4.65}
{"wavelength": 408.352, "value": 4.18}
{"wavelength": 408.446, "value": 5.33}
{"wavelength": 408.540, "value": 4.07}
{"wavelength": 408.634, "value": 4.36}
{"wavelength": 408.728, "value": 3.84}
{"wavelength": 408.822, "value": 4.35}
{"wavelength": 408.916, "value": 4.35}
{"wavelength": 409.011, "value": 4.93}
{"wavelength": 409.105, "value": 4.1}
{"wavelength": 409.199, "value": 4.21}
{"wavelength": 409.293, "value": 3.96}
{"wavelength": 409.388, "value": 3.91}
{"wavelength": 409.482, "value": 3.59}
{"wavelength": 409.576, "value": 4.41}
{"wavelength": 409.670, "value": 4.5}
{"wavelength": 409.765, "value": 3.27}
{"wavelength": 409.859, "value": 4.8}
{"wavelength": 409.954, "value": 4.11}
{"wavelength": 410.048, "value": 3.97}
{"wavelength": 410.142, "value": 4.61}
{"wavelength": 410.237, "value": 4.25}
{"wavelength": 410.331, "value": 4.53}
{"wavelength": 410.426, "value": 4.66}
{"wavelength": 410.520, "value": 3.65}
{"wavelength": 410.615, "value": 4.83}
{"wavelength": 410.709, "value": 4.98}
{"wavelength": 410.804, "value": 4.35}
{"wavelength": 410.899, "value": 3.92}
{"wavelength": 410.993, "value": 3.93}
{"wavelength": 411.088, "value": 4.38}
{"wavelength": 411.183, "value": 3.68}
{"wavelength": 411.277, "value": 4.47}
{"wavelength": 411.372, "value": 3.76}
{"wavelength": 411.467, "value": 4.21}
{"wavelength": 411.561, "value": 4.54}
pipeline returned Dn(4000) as 1.03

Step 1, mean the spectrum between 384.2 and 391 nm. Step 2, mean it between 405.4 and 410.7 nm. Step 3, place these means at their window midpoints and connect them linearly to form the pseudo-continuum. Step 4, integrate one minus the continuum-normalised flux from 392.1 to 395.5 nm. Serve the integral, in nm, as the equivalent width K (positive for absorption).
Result 0.13 nm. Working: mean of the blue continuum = 4.47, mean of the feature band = 4.24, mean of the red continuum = 4.27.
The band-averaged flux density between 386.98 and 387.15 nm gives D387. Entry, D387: 4.71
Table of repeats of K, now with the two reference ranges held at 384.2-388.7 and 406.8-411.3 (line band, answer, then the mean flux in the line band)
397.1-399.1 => 0.022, 4.39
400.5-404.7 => 0.214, 4.15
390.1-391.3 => 0.096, 4.18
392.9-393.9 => 0.036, 4.34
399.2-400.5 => 0.082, 4.13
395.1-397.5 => 0.144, 4.19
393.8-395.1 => -0.010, 4.53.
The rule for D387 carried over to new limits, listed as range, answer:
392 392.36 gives 4.07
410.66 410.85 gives 4.67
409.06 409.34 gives 4.1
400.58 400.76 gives 4.01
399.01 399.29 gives 3.88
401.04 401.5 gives 3.9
